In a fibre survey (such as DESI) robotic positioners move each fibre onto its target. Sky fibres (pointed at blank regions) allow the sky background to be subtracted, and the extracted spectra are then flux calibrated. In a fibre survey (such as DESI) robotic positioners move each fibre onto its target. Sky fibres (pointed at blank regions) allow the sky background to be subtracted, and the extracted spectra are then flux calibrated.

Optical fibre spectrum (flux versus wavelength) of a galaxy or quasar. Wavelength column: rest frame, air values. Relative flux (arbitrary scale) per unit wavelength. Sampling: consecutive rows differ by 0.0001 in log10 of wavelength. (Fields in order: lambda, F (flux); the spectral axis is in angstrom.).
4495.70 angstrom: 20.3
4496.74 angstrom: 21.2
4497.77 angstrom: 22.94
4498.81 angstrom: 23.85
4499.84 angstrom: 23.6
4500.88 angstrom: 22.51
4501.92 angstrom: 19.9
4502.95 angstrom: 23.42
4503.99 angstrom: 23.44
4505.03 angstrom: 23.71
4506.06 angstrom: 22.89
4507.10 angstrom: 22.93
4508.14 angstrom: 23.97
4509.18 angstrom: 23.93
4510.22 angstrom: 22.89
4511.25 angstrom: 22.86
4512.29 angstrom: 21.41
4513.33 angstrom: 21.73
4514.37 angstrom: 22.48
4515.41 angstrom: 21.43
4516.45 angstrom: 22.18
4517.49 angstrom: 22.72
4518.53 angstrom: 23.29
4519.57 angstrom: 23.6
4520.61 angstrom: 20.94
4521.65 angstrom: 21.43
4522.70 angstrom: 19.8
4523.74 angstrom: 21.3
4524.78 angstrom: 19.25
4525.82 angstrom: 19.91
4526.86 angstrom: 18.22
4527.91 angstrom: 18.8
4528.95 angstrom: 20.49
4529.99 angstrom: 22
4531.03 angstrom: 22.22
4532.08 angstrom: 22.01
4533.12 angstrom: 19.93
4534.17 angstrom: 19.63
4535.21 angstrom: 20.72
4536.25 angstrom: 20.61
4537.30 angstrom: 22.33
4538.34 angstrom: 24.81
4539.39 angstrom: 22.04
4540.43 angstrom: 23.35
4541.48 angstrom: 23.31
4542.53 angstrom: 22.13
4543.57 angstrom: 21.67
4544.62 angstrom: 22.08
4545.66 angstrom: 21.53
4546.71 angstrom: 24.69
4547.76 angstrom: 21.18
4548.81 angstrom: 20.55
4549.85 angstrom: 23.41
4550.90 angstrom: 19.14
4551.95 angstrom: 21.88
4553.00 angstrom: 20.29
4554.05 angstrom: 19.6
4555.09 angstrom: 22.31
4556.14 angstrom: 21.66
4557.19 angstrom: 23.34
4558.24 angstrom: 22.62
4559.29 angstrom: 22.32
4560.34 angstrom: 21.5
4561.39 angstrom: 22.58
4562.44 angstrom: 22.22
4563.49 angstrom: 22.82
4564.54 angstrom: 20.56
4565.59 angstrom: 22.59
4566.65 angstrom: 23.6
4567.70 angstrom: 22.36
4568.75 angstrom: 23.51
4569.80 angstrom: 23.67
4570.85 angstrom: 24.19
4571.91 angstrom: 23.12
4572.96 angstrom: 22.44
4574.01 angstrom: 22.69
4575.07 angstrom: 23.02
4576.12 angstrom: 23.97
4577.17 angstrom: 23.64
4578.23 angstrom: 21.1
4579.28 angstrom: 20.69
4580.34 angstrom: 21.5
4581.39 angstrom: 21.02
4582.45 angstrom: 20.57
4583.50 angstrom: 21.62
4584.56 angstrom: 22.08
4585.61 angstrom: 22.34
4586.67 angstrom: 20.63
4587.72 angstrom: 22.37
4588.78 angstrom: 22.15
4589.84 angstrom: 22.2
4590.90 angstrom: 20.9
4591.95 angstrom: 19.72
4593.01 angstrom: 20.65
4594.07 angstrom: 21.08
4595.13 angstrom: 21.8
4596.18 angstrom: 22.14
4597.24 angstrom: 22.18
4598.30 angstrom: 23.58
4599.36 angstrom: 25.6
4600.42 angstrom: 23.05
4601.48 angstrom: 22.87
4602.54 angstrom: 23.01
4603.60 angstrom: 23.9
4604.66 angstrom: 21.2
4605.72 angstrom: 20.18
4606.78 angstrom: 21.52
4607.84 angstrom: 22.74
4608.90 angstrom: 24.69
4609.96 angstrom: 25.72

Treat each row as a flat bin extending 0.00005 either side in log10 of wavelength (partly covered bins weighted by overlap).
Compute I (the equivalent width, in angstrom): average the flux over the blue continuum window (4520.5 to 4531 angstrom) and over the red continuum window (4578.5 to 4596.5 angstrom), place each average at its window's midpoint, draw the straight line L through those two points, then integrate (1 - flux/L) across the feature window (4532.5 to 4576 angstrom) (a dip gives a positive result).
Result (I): -2.9 angstrom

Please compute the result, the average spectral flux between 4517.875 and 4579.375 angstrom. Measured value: 21.9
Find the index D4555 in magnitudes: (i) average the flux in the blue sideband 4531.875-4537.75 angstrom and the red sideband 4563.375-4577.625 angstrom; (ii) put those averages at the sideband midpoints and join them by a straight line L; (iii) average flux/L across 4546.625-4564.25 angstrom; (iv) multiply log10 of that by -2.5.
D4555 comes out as 0.01 mag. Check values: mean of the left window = 20.8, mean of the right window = 23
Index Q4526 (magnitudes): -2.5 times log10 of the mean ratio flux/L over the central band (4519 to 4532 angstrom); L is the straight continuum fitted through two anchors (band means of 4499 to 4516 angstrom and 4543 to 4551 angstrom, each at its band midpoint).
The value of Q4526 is 0.08 mag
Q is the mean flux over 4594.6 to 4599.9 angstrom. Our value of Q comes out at 23.1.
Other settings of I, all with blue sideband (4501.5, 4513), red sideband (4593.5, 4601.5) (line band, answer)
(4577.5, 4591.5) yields 0.8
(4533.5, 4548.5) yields 0.5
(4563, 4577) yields -0.1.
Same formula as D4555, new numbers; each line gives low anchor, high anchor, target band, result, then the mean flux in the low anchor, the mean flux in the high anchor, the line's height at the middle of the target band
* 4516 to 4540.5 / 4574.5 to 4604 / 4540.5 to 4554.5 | -0.01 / 21.3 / 22.1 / 21.5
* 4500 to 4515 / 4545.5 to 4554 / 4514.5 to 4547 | 0.02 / 22.7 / 21.5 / 22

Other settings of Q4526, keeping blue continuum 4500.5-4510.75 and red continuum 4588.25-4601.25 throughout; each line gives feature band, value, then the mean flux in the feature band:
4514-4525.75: 0.06 mag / 21.6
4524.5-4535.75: 0.12 mag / 20.3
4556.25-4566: 0.01 mag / 22.3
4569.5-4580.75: -0.02 mag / 22.7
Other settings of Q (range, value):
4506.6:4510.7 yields 23.4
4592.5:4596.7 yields 21.4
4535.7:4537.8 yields 21.4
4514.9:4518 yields 22.1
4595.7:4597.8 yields 22.1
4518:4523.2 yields 21.8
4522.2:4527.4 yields 19.7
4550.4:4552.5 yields 20.5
